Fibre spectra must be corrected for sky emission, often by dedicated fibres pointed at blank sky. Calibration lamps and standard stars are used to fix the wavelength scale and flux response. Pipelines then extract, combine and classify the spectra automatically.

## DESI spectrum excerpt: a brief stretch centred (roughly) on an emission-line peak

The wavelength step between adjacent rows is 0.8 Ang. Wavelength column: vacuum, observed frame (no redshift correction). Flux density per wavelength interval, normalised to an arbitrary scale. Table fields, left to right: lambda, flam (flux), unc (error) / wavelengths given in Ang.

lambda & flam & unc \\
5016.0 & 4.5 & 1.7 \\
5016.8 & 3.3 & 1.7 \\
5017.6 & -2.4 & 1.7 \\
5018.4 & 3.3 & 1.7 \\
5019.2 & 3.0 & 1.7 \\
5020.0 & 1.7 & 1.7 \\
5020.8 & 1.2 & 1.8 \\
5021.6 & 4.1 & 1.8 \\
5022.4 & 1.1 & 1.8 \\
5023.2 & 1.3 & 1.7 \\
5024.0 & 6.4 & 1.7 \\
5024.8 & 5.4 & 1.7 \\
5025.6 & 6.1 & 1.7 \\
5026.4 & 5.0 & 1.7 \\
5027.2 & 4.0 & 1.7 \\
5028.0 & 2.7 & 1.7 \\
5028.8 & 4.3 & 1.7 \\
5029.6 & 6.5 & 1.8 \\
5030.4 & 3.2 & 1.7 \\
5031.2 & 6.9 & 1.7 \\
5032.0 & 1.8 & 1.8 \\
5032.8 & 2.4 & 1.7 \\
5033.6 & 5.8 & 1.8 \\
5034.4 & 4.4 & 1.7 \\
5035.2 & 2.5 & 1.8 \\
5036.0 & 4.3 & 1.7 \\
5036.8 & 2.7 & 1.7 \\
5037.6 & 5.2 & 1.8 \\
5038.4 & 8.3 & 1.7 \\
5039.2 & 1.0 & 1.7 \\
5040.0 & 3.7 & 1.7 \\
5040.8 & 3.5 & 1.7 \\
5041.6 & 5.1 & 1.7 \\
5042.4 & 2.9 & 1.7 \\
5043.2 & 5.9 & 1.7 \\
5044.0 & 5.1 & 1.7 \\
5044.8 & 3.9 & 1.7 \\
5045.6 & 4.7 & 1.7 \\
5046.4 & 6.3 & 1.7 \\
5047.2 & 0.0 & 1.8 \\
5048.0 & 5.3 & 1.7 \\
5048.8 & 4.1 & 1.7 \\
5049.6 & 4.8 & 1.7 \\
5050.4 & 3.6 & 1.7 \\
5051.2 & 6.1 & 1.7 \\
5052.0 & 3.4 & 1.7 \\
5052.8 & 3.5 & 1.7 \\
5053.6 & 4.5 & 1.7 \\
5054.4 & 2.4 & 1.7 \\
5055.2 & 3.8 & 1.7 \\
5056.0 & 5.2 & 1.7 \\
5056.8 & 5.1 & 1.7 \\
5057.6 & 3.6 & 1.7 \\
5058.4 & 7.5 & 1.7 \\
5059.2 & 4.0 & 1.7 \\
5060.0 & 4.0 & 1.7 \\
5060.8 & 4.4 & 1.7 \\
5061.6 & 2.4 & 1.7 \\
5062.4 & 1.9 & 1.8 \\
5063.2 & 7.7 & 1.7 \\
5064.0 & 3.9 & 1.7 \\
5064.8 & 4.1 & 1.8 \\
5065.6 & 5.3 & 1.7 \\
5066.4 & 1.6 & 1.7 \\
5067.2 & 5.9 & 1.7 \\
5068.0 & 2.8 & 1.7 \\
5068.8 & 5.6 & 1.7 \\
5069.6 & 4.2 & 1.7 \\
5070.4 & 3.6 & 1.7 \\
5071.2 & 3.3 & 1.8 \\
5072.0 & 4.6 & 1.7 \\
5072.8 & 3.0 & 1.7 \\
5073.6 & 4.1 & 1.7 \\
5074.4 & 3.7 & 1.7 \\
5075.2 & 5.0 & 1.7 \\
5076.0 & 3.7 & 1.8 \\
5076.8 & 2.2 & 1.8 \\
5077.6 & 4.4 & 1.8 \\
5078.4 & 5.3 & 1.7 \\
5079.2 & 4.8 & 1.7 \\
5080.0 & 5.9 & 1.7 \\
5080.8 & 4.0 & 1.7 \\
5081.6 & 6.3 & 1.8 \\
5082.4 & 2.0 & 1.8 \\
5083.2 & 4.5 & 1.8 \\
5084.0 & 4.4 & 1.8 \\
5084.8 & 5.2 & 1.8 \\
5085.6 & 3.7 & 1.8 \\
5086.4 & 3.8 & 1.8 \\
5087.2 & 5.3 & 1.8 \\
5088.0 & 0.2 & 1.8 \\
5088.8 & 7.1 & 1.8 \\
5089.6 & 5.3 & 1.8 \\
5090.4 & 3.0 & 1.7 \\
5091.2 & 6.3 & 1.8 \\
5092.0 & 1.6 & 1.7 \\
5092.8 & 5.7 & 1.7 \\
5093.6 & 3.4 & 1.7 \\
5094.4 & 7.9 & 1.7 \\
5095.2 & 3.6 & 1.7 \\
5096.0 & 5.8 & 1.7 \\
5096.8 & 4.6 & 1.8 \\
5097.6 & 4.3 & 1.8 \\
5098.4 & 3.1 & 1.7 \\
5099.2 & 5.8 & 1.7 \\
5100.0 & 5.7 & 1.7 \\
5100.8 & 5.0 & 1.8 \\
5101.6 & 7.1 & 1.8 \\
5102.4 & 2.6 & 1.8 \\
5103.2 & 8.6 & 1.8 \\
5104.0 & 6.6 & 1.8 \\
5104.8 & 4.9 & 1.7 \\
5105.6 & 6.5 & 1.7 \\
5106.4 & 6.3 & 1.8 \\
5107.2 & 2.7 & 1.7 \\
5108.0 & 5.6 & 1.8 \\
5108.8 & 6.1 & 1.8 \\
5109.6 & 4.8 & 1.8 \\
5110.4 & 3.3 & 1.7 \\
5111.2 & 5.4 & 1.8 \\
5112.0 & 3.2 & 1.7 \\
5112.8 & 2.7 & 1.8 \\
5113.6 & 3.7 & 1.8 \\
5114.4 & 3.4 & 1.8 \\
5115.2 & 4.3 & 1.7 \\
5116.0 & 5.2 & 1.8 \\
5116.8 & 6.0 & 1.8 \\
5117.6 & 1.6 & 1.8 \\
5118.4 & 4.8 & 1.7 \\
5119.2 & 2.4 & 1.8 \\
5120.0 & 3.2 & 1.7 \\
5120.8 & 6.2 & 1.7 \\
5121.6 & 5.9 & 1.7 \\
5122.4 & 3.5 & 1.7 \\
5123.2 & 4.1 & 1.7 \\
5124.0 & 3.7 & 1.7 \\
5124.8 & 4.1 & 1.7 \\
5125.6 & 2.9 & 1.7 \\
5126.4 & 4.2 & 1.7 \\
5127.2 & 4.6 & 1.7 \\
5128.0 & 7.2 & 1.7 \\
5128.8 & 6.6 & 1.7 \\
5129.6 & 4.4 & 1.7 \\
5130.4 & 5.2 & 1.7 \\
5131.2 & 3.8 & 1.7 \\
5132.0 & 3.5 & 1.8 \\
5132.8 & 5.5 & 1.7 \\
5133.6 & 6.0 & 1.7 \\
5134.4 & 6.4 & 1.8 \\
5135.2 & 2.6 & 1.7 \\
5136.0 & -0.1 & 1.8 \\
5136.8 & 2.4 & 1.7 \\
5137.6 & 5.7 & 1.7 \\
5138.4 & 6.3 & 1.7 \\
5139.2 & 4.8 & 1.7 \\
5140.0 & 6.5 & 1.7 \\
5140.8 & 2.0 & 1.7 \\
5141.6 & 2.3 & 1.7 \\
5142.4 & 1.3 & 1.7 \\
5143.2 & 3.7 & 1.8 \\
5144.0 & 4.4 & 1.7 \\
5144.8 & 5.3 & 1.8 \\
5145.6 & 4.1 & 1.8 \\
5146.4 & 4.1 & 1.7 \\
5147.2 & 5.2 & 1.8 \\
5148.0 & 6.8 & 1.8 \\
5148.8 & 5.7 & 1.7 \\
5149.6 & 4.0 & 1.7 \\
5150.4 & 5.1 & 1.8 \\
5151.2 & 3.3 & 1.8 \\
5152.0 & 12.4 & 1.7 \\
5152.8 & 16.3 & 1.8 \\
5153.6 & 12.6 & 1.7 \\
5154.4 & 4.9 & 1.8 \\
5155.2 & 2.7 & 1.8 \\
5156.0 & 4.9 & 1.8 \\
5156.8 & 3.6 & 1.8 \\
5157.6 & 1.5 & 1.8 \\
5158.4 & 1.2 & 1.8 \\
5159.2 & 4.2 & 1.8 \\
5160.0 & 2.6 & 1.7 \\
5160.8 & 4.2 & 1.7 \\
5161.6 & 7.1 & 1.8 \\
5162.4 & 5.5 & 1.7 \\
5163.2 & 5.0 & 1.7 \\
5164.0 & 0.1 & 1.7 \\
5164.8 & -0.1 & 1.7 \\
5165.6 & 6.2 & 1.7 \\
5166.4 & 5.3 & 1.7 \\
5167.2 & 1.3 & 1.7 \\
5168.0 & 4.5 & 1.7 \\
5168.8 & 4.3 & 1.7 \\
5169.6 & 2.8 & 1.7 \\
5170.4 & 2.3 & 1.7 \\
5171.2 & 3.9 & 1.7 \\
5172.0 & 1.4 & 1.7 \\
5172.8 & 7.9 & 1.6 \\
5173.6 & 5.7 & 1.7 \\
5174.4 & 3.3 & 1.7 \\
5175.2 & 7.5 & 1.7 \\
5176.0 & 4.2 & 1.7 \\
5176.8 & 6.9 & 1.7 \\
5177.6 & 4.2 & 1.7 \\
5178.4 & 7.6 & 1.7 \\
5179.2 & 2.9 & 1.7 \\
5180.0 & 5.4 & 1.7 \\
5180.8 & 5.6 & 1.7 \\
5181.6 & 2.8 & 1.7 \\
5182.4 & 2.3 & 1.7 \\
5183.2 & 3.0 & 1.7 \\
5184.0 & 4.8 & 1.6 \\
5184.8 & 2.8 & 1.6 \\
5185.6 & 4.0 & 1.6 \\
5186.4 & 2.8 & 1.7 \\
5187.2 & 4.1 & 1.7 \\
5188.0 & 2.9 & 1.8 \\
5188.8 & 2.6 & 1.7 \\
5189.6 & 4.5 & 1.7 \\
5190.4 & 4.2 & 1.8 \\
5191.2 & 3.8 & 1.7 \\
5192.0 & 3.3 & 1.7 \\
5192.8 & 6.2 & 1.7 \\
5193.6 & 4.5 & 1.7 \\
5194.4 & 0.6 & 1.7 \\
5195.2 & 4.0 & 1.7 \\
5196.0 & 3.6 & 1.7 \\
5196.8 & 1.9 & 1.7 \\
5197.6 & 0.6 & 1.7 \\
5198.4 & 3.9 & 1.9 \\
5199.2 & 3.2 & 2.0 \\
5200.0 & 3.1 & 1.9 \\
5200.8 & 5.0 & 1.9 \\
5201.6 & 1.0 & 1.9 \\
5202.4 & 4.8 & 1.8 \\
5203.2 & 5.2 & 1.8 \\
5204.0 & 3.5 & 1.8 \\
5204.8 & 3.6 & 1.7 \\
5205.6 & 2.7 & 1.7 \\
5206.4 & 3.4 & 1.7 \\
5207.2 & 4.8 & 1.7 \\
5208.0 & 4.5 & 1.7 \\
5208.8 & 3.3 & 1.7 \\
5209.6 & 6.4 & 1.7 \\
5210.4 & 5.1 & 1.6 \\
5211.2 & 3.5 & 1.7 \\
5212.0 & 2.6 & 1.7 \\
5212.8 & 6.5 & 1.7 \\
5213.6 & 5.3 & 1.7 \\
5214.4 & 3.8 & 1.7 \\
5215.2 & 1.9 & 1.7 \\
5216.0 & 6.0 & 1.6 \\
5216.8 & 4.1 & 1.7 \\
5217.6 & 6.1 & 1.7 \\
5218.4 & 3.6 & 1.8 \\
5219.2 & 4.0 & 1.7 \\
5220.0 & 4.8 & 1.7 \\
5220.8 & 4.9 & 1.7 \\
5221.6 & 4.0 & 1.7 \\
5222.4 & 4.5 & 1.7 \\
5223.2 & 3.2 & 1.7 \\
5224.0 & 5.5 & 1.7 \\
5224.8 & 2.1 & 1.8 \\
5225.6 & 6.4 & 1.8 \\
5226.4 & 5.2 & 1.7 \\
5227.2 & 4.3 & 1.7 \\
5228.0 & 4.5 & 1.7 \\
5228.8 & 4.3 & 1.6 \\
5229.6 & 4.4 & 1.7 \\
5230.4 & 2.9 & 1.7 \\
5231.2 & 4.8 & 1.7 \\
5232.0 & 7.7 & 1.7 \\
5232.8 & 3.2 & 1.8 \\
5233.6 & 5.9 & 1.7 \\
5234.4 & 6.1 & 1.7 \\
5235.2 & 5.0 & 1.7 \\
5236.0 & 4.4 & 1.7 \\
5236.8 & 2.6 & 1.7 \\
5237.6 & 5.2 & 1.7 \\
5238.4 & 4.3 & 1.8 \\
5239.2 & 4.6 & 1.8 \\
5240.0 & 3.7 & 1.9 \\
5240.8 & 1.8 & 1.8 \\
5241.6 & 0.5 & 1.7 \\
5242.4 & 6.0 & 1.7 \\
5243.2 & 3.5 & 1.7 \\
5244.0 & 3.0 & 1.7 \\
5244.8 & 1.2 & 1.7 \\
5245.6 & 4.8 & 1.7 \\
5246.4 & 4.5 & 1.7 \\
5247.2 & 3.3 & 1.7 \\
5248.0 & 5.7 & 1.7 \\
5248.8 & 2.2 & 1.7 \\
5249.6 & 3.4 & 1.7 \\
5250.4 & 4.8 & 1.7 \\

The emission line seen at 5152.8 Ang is [O III]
